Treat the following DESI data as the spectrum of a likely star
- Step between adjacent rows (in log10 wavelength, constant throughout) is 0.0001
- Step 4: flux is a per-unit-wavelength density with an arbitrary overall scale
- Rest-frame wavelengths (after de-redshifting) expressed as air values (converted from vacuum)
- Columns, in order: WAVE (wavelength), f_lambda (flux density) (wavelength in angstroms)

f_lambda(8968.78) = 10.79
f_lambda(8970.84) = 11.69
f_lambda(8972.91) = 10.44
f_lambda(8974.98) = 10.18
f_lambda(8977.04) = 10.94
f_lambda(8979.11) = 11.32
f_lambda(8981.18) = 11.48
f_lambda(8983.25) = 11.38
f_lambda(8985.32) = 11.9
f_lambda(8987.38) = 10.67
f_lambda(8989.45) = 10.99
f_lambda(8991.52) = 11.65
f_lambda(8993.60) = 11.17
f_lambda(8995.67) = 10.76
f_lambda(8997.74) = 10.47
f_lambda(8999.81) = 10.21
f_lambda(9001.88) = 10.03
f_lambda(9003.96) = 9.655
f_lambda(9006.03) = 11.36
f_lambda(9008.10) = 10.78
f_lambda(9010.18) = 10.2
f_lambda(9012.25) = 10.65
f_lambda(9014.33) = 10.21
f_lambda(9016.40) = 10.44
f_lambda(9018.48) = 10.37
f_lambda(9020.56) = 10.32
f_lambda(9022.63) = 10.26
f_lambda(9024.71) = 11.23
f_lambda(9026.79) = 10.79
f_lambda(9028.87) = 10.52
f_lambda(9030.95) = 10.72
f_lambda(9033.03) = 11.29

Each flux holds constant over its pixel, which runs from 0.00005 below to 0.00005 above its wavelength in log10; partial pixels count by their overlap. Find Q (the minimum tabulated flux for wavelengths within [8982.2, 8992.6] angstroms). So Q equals 10.67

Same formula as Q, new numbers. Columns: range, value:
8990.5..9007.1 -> 9.655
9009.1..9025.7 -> 10.2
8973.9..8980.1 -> 10.18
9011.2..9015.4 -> 10.21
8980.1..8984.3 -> 11.38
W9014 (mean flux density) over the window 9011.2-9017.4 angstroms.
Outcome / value 10.4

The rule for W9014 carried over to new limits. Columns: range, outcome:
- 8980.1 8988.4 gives 11.4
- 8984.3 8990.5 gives 11.2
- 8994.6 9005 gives 10.2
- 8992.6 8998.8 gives 10.8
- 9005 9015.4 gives 10.6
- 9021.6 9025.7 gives 10.7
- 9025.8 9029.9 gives 10.7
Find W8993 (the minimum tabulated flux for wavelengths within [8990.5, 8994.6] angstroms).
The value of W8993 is 11.17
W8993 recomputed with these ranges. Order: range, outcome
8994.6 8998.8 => 10.47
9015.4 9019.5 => 10.37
